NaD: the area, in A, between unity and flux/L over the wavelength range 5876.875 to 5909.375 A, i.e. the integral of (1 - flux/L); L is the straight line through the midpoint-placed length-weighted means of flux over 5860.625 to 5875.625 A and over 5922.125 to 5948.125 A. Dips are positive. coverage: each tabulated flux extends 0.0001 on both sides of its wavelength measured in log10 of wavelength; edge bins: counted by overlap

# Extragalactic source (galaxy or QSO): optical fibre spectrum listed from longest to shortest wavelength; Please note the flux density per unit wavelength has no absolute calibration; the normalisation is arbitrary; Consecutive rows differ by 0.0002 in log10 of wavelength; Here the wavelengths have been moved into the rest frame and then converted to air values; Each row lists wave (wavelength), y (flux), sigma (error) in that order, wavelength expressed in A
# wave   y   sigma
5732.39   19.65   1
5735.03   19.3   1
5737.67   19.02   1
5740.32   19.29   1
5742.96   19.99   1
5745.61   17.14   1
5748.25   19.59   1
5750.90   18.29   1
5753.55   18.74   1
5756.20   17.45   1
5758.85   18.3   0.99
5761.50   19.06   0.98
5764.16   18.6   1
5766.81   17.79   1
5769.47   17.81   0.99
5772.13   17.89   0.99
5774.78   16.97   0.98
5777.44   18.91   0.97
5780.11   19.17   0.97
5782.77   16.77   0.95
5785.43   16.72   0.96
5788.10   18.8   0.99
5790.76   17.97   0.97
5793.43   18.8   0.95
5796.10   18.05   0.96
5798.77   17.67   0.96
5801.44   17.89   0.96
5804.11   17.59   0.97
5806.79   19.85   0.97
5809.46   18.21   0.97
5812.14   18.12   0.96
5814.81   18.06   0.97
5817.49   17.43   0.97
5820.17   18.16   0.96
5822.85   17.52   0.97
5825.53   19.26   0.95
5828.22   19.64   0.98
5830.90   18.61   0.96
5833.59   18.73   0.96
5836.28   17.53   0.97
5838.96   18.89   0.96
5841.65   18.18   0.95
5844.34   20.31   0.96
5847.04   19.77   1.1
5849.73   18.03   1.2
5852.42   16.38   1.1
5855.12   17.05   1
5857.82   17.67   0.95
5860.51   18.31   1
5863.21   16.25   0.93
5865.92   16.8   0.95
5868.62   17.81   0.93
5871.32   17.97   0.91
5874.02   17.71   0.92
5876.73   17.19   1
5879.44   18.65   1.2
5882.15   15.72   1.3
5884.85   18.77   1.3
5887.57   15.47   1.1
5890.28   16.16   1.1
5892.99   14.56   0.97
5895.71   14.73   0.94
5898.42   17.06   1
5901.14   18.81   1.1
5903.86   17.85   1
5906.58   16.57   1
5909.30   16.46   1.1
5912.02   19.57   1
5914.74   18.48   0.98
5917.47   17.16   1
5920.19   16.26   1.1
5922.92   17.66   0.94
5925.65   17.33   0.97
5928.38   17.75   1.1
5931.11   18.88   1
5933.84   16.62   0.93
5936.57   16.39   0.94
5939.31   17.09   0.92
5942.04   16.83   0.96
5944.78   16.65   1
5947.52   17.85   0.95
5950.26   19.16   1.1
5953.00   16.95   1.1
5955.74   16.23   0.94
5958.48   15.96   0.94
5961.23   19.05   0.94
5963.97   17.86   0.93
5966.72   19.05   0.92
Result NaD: 1.1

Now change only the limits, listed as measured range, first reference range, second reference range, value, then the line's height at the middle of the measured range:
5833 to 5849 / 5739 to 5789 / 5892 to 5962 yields -1.0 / 17.8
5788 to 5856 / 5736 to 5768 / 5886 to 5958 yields -1.3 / 18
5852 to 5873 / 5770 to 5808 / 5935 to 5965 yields 0.4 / 17.7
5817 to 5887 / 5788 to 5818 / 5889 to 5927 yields -1.3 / 17.7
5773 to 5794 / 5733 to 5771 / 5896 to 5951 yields 0.5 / 18.4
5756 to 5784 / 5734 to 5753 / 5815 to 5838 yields 1.0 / 18.7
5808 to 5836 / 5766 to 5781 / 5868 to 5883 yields -0.8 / 17.8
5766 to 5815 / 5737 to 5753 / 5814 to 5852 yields 1.7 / 18.7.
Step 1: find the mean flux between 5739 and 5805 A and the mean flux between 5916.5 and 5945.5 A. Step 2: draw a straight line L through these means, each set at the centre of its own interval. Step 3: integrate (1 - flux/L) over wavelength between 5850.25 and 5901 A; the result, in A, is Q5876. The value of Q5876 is 1.6 A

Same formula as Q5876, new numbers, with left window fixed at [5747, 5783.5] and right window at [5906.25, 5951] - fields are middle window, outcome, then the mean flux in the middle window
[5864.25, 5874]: 0.1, 17.5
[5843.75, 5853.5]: -0.4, 18.6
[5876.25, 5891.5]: 0.6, 17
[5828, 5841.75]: -0.5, 18.6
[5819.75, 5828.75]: -0.3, 18.6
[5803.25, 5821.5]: -0.2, 18.2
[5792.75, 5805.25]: 0.1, 18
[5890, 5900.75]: 1.1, 15.9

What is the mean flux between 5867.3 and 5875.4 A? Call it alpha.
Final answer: 17.8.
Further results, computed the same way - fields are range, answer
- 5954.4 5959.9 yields 16.1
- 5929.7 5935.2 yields 17.8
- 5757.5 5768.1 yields 18.4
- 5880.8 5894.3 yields 16.1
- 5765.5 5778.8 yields 17.9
